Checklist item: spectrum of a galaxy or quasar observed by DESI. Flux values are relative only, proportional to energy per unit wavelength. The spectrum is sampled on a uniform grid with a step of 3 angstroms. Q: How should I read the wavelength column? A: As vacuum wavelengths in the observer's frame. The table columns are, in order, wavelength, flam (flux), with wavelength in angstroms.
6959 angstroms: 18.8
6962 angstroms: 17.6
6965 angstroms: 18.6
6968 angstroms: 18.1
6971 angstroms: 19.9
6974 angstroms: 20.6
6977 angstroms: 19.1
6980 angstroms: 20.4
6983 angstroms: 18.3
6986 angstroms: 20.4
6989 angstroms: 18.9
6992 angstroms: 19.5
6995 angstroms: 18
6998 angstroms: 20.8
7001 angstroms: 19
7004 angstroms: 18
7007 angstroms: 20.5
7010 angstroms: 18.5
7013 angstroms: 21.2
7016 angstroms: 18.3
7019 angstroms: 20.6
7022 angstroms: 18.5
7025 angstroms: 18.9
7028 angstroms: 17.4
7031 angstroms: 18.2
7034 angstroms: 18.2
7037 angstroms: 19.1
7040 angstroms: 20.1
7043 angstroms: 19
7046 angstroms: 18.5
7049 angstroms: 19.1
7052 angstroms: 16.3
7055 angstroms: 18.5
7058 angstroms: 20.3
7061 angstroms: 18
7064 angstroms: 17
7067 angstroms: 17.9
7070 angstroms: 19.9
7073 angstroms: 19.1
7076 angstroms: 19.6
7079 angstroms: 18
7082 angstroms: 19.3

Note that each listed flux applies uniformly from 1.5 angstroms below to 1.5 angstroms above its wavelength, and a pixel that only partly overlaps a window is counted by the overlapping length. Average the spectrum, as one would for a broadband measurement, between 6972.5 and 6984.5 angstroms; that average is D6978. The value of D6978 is 19.6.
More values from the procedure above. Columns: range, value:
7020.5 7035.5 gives 18.2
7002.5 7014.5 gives 19.6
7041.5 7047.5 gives 18.8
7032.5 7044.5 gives 19.1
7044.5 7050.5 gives 18.8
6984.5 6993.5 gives 19.6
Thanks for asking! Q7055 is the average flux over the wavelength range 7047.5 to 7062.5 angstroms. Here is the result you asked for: 18.4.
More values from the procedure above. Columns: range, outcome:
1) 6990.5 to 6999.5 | 19.4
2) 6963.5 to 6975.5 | 19.3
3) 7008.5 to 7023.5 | 19.4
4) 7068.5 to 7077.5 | 19.5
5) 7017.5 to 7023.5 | 19.6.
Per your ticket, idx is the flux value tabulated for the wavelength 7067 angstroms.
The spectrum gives 17.9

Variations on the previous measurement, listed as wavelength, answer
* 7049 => 19.1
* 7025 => 18.9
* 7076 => 19.6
